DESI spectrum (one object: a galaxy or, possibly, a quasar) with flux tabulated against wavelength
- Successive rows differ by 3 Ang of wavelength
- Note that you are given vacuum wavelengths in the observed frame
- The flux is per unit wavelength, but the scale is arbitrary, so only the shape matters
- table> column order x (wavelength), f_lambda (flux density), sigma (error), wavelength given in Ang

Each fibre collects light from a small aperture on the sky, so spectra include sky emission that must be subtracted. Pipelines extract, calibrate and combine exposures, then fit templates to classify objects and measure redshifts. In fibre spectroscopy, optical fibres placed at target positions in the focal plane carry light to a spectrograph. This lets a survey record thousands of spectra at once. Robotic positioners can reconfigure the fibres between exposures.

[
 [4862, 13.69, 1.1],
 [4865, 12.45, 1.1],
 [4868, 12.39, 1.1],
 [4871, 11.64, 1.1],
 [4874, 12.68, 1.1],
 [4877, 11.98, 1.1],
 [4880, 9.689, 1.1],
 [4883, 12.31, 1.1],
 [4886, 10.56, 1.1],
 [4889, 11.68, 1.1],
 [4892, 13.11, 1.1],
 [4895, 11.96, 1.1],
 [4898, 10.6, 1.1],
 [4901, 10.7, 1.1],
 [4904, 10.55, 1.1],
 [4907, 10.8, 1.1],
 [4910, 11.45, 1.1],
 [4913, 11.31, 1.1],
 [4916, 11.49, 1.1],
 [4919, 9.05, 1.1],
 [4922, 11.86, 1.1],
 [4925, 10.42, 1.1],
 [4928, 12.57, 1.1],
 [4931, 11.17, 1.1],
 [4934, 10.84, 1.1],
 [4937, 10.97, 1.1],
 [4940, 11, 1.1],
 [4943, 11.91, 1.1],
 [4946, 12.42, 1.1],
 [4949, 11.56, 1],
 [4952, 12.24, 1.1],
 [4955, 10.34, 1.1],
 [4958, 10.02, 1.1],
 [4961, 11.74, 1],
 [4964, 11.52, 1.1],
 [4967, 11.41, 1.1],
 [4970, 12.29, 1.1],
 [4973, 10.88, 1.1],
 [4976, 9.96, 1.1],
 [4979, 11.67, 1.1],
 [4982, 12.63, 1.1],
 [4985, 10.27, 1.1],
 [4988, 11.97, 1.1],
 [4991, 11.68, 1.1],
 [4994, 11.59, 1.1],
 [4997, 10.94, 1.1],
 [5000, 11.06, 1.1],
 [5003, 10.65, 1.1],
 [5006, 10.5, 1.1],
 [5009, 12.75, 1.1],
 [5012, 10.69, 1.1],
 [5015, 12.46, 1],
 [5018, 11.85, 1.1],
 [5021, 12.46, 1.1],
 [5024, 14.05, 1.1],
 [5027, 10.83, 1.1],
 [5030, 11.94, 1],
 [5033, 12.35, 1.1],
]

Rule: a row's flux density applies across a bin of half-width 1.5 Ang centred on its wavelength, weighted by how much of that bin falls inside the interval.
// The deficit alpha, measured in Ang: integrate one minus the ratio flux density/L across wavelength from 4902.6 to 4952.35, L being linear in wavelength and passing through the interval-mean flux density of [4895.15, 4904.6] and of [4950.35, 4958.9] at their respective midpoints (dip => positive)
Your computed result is -1.7 Ang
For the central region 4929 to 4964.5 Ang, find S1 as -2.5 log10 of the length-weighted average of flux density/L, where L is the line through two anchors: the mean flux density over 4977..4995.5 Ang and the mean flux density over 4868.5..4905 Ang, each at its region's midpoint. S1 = 0.02 mag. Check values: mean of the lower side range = 11.5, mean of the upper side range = 11.6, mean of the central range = 11.3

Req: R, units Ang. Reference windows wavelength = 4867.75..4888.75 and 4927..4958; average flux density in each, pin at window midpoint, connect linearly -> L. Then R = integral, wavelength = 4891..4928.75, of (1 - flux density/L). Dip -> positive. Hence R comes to 1.1 Ang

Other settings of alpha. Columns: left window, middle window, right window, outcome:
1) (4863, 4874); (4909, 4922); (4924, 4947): 0.8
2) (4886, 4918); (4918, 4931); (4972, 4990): 0.2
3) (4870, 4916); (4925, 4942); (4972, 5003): 0.1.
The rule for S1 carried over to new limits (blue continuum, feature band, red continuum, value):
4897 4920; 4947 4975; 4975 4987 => -0.022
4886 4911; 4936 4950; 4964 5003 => -0.026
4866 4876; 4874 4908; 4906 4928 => 0.035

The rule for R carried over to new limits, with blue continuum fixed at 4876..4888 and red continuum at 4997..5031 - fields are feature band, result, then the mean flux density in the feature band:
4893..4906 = 0.2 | 11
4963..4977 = 0.3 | 11.2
